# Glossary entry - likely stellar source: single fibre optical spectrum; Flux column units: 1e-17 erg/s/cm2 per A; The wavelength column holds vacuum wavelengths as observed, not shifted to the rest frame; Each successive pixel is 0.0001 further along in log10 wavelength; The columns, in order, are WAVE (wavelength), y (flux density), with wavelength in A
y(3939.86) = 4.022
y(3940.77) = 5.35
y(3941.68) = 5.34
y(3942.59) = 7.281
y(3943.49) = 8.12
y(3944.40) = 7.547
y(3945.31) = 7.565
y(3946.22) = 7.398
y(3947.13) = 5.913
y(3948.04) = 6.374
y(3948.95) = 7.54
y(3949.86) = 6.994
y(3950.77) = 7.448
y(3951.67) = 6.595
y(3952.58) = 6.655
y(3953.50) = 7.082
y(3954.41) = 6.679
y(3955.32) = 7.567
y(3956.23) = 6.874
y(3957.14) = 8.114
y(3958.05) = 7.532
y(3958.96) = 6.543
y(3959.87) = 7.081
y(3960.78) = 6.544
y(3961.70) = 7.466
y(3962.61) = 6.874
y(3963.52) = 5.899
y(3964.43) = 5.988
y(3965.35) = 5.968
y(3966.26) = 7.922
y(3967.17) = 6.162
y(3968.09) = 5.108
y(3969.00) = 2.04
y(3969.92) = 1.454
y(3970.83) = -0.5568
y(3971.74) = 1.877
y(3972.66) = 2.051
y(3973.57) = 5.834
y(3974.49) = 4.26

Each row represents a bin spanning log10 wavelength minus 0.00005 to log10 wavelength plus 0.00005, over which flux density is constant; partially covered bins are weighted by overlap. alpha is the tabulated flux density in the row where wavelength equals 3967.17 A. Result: 6.162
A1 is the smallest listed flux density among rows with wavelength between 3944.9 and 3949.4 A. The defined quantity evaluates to 5.913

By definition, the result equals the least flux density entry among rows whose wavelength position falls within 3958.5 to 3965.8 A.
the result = 5.899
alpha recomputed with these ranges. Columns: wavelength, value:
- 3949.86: 6.994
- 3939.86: 4.022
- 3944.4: 7.547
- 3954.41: 6.679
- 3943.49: 8.12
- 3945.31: 7.565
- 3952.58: 6.655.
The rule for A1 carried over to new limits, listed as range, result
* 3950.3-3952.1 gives 6.595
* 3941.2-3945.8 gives 5.34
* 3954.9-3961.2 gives 6.543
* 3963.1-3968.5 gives 5.108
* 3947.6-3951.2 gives 6.374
